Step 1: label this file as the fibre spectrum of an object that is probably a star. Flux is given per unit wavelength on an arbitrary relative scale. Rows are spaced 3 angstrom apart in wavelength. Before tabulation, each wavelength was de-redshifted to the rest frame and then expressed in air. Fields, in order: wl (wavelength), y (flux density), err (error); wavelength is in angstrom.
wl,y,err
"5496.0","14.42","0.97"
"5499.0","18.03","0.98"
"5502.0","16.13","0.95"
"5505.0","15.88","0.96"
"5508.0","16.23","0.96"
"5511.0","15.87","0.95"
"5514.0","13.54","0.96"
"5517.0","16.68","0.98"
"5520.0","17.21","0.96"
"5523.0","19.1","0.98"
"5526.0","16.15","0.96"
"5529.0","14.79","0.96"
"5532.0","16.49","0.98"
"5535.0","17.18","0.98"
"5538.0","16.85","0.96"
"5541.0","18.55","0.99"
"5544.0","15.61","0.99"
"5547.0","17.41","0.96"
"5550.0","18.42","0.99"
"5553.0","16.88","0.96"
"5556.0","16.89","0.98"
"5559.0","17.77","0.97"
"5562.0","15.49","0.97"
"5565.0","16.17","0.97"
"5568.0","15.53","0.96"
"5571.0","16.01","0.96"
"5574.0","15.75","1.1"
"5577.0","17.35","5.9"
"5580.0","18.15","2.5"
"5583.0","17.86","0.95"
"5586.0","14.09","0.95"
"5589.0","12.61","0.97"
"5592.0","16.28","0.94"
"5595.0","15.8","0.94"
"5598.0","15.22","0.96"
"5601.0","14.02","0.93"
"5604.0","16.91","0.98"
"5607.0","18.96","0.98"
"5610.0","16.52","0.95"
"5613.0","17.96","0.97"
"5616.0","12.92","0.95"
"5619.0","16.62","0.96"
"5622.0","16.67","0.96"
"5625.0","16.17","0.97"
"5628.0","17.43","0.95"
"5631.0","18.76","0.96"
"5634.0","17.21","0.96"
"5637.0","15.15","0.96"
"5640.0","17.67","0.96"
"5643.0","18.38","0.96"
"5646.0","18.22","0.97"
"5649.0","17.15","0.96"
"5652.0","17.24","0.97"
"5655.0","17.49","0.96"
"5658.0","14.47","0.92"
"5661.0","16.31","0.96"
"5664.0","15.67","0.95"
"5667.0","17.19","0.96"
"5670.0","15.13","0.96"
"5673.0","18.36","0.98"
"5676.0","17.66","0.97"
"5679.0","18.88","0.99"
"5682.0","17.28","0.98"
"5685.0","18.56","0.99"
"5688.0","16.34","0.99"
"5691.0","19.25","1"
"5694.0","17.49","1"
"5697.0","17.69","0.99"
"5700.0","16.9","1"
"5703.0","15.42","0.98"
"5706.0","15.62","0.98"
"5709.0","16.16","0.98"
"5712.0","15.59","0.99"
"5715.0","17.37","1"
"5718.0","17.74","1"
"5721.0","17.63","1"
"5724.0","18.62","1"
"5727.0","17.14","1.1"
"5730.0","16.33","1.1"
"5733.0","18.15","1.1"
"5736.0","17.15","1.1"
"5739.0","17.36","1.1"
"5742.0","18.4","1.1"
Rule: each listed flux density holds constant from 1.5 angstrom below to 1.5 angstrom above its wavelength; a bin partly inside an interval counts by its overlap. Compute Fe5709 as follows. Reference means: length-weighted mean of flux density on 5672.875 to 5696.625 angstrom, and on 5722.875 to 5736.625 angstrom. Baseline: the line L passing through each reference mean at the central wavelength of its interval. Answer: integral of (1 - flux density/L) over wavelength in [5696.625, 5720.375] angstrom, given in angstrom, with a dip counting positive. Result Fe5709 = 1.5 angstrom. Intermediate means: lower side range 17.9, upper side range 17.5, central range 16.5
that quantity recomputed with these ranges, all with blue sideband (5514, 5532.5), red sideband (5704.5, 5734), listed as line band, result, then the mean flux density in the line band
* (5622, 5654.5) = -1.0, 17.3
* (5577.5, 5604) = 1.6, 15.7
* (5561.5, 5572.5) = 0.5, 15.8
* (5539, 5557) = -0.8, 17.3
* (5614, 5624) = 0.7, 15.6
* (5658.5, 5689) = -0.3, 17.1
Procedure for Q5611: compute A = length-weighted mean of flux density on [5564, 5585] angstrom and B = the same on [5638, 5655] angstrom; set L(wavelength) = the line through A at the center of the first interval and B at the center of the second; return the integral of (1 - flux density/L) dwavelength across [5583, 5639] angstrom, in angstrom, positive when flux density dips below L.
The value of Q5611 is 3.3 angstrom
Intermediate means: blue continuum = 16.6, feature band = 16.1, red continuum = 17.6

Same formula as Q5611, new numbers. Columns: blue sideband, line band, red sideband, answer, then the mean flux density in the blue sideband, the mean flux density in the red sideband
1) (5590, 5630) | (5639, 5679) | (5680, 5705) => -0.4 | 16.3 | 17.4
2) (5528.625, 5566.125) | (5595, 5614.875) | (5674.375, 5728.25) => 0.7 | 16.9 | 17.3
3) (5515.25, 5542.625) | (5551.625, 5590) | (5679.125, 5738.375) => 1.8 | 17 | 17.2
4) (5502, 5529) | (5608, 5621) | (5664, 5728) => 0.5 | 16.2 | 17.2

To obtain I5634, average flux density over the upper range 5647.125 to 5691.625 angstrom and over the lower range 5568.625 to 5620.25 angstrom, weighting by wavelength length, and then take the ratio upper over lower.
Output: 1.07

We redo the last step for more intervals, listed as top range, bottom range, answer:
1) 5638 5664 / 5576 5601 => 1.08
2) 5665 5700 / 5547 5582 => 1.04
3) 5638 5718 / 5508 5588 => 1.03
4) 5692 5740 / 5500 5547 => 1.03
